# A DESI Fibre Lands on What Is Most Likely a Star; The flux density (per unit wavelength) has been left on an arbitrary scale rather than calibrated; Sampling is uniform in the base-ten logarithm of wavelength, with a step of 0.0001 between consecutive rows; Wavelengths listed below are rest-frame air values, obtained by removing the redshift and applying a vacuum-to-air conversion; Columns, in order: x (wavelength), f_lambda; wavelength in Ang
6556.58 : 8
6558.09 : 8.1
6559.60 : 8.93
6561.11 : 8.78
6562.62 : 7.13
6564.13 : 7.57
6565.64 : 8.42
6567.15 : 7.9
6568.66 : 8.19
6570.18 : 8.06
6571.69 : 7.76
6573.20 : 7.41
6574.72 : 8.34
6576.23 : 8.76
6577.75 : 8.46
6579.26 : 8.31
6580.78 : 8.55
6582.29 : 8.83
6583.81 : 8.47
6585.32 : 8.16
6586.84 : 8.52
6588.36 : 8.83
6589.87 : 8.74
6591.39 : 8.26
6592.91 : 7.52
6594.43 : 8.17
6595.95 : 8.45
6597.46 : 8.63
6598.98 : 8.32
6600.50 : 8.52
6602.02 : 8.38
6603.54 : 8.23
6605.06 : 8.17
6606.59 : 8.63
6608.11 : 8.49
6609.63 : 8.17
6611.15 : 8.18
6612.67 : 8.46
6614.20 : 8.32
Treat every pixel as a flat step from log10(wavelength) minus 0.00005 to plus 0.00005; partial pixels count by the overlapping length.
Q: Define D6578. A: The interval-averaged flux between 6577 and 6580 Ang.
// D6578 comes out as 8.4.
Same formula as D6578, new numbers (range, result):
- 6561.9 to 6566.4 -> 7.72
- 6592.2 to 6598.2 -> 8.2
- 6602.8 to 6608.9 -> 8.37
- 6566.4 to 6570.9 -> 8.04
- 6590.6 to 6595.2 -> 7.98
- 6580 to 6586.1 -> 8.5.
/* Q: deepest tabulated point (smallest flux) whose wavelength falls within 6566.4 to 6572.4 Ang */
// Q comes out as 7.76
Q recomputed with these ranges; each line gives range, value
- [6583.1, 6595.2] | 7.52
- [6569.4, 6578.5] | 7.41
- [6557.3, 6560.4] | 8.1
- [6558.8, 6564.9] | 7.13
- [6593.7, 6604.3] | 8.17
